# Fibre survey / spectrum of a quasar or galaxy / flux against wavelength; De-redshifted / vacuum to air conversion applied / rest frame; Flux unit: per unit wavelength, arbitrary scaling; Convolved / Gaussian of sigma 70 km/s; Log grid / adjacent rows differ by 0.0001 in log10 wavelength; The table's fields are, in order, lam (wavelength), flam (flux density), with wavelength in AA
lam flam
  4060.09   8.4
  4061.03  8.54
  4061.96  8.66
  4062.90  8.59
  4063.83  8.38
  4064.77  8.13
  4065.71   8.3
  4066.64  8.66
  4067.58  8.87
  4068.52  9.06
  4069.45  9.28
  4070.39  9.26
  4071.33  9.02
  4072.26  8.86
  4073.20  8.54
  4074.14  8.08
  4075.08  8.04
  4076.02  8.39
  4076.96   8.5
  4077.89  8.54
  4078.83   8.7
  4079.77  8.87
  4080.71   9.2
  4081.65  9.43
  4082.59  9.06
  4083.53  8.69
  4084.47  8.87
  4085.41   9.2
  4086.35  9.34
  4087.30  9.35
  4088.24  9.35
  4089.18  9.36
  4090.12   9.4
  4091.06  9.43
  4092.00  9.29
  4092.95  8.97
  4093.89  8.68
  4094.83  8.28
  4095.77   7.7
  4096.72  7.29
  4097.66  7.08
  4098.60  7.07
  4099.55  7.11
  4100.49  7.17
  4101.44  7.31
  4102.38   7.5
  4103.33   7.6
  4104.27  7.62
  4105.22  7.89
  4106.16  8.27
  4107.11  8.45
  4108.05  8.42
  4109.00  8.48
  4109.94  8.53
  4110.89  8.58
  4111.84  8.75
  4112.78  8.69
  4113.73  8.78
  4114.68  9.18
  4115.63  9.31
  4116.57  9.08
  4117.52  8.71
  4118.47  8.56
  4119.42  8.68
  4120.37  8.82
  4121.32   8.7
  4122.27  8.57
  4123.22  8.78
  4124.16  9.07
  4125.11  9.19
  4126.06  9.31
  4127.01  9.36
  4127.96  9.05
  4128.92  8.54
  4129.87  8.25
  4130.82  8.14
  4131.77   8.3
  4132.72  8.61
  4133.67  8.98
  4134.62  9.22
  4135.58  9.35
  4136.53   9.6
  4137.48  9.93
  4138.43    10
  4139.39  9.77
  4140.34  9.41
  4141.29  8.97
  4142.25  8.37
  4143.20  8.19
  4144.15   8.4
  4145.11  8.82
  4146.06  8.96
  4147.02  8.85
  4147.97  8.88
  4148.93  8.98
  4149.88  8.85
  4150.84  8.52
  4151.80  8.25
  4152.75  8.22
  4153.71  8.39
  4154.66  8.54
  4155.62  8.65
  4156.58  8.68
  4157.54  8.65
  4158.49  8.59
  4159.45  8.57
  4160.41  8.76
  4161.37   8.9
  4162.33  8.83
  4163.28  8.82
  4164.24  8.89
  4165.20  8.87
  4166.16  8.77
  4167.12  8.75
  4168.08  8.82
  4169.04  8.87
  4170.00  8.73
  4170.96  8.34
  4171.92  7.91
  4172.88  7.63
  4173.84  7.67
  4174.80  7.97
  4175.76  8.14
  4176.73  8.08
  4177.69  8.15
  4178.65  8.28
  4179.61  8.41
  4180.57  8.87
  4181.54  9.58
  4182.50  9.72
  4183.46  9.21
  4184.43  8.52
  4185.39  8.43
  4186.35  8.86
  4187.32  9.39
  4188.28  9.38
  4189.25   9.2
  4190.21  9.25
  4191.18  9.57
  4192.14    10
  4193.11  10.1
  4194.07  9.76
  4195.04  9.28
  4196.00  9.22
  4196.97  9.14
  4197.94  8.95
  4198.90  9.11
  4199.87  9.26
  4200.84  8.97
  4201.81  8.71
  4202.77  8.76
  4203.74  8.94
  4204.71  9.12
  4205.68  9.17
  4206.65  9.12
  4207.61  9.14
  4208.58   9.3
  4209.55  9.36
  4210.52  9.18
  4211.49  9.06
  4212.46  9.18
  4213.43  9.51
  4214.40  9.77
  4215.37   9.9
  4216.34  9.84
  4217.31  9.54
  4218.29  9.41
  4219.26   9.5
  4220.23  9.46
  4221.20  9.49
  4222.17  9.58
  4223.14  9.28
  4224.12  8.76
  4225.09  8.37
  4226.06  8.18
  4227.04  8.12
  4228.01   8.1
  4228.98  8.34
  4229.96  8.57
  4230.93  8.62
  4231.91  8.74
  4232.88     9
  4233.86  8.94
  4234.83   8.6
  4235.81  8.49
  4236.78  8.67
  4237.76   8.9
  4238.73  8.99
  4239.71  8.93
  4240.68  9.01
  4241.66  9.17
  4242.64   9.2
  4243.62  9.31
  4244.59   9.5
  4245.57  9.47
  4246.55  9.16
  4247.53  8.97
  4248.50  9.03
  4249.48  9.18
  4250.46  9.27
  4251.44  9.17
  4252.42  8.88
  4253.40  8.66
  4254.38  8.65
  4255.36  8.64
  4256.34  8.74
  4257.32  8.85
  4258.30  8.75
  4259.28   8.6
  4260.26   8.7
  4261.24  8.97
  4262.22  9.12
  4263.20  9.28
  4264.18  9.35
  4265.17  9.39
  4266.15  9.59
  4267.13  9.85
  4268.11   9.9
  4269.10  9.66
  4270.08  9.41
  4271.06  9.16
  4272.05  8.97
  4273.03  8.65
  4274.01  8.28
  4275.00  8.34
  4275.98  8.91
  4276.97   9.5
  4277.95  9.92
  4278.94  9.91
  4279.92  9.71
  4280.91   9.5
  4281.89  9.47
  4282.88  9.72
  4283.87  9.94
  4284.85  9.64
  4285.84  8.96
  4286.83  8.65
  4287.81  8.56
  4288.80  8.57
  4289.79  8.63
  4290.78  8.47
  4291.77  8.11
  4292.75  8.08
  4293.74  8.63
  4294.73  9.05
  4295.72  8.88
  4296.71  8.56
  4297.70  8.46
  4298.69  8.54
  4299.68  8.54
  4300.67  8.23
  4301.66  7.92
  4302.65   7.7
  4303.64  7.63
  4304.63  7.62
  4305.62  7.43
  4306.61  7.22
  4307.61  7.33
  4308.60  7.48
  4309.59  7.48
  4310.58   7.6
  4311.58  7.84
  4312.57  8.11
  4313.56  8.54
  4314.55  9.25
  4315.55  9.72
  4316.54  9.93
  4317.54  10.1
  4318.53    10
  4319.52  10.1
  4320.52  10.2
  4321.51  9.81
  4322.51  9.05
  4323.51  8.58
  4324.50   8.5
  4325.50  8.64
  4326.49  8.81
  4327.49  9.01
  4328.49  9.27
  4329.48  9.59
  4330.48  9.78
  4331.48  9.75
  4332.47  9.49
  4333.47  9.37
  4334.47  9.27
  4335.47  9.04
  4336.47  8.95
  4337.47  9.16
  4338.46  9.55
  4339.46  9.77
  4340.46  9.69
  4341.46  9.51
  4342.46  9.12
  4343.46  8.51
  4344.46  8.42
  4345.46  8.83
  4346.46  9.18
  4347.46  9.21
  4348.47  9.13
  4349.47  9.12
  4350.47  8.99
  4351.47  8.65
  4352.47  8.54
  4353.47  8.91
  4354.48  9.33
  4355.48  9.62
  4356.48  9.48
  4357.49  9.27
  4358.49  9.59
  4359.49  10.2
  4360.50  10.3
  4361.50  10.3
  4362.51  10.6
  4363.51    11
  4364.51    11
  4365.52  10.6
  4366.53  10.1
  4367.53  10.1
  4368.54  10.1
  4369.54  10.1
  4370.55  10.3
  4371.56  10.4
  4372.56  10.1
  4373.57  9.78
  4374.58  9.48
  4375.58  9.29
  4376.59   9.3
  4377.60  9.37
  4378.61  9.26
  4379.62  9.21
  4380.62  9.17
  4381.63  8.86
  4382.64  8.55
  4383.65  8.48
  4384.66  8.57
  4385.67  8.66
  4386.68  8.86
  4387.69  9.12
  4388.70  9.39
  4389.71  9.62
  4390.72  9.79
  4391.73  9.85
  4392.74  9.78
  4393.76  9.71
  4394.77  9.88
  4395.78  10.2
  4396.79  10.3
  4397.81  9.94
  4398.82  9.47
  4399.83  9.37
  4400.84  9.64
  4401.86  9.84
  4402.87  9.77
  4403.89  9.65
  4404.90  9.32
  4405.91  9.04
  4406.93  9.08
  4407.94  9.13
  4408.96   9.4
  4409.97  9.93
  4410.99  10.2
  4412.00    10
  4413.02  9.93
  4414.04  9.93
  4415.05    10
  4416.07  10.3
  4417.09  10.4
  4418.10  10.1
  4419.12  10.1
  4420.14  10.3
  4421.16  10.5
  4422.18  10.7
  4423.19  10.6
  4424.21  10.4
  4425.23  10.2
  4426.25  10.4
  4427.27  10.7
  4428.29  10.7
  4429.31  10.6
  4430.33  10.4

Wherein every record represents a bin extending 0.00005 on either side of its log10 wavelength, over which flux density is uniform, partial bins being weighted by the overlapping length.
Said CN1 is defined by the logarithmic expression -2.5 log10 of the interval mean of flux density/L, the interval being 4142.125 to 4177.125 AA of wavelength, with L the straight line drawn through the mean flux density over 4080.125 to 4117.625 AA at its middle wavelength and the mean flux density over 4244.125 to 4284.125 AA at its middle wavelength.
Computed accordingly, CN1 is 0.03 mag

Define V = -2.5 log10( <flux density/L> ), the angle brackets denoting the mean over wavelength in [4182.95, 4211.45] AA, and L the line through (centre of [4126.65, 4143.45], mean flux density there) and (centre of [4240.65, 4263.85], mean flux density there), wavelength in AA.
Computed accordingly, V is -0.02 mag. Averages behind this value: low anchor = 9.01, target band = 9.19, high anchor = 9.01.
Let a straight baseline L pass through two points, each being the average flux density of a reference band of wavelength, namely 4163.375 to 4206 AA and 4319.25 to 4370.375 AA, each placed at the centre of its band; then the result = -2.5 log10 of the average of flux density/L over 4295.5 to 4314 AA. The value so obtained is 0.18 mag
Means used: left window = 8.88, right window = 9.48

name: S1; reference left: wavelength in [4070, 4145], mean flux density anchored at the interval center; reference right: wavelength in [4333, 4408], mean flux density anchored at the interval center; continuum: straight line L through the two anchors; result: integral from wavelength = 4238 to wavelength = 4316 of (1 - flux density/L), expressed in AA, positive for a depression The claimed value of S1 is 3.3 AA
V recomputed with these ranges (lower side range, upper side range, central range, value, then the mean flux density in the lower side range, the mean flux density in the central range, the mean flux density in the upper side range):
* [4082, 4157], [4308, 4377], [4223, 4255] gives 0.03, 8.67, 8.85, 9.39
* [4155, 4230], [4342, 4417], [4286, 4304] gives 0.11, 8.94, 8.42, 9.57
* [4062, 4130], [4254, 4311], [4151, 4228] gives -0.03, 8.6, 8.93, 8.75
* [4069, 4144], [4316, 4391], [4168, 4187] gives 0.05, 8.69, 8.51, 9.45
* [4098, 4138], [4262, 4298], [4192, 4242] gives -0.02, 8.56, 9.08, 9.1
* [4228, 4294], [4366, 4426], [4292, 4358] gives 0.06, 9.02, 8.86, 9.71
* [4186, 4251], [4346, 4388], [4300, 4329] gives 0.10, 9.12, 8.59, 9.53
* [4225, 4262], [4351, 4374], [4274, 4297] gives 0.02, 8.84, 9.02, 9.93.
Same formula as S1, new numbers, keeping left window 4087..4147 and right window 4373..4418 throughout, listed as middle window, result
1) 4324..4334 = 0.1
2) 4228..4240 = 0.4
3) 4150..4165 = 0.2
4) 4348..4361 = 0.1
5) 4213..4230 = -0.3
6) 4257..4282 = -0.3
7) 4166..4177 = 0.6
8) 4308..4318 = 0.7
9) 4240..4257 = 0.0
